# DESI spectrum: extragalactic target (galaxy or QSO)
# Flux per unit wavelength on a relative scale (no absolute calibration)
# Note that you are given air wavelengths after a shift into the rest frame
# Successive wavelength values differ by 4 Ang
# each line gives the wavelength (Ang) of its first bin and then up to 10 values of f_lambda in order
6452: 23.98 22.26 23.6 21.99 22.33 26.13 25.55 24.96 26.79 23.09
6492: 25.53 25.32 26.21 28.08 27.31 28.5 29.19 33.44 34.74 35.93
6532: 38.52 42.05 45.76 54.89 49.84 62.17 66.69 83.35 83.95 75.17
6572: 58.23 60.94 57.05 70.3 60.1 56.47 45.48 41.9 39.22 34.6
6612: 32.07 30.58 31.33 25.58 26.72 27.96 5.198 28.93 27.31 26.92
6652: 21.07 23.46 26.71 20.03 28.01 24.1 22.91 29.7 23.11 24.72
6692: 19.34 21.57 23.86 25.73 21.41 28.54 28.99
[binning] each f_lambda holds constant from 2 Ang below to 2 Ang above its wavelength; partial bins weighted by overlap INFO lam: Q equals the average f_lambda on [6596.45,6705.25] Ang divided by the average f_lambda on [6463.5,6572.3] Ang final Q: 0.66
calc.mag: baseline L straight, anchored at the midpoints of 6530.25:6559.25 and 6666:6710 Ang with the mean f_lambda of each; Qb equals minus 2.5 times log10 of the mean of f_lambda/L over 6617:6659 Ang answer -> 0.35 mag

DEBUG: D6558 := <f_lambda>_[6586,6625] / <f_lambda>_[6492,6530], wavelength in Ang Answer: 1.35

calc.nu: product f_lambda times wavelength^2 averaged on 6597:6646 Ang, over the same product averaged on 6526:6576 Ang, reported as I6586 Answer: 0.52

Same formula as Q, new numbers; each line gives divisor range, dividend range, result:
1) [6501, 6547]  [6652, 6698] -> 0.66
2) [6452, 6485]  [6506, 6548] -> 1.56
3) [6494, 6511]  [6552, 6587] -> 2.56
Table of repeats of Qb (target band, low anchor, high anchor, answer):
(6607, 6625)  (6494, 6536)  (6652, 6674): -0.17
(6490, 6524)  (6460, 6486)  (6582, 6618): 0.07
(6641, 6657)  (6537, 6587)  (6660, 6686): 0.31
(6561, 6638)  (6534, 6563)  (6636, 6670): -0.05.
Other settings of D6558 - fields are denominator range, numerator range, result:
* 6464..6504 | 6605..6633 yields 1.20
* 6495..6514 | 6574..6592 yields 2.26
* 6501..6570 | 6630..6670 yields 0.49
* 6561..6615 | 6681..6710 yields 0.42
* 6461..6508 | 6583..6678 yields 1.27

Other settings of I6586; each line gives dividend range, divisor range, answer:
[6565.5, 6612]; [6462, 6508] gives 2.20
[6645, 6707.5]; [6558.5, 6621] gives 0.46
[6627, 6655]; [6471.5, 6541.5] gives 0.80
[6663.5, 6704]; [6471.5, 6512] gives 0.98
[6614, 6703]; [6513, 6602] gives 0.47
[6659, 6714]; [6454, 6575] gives 0.65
